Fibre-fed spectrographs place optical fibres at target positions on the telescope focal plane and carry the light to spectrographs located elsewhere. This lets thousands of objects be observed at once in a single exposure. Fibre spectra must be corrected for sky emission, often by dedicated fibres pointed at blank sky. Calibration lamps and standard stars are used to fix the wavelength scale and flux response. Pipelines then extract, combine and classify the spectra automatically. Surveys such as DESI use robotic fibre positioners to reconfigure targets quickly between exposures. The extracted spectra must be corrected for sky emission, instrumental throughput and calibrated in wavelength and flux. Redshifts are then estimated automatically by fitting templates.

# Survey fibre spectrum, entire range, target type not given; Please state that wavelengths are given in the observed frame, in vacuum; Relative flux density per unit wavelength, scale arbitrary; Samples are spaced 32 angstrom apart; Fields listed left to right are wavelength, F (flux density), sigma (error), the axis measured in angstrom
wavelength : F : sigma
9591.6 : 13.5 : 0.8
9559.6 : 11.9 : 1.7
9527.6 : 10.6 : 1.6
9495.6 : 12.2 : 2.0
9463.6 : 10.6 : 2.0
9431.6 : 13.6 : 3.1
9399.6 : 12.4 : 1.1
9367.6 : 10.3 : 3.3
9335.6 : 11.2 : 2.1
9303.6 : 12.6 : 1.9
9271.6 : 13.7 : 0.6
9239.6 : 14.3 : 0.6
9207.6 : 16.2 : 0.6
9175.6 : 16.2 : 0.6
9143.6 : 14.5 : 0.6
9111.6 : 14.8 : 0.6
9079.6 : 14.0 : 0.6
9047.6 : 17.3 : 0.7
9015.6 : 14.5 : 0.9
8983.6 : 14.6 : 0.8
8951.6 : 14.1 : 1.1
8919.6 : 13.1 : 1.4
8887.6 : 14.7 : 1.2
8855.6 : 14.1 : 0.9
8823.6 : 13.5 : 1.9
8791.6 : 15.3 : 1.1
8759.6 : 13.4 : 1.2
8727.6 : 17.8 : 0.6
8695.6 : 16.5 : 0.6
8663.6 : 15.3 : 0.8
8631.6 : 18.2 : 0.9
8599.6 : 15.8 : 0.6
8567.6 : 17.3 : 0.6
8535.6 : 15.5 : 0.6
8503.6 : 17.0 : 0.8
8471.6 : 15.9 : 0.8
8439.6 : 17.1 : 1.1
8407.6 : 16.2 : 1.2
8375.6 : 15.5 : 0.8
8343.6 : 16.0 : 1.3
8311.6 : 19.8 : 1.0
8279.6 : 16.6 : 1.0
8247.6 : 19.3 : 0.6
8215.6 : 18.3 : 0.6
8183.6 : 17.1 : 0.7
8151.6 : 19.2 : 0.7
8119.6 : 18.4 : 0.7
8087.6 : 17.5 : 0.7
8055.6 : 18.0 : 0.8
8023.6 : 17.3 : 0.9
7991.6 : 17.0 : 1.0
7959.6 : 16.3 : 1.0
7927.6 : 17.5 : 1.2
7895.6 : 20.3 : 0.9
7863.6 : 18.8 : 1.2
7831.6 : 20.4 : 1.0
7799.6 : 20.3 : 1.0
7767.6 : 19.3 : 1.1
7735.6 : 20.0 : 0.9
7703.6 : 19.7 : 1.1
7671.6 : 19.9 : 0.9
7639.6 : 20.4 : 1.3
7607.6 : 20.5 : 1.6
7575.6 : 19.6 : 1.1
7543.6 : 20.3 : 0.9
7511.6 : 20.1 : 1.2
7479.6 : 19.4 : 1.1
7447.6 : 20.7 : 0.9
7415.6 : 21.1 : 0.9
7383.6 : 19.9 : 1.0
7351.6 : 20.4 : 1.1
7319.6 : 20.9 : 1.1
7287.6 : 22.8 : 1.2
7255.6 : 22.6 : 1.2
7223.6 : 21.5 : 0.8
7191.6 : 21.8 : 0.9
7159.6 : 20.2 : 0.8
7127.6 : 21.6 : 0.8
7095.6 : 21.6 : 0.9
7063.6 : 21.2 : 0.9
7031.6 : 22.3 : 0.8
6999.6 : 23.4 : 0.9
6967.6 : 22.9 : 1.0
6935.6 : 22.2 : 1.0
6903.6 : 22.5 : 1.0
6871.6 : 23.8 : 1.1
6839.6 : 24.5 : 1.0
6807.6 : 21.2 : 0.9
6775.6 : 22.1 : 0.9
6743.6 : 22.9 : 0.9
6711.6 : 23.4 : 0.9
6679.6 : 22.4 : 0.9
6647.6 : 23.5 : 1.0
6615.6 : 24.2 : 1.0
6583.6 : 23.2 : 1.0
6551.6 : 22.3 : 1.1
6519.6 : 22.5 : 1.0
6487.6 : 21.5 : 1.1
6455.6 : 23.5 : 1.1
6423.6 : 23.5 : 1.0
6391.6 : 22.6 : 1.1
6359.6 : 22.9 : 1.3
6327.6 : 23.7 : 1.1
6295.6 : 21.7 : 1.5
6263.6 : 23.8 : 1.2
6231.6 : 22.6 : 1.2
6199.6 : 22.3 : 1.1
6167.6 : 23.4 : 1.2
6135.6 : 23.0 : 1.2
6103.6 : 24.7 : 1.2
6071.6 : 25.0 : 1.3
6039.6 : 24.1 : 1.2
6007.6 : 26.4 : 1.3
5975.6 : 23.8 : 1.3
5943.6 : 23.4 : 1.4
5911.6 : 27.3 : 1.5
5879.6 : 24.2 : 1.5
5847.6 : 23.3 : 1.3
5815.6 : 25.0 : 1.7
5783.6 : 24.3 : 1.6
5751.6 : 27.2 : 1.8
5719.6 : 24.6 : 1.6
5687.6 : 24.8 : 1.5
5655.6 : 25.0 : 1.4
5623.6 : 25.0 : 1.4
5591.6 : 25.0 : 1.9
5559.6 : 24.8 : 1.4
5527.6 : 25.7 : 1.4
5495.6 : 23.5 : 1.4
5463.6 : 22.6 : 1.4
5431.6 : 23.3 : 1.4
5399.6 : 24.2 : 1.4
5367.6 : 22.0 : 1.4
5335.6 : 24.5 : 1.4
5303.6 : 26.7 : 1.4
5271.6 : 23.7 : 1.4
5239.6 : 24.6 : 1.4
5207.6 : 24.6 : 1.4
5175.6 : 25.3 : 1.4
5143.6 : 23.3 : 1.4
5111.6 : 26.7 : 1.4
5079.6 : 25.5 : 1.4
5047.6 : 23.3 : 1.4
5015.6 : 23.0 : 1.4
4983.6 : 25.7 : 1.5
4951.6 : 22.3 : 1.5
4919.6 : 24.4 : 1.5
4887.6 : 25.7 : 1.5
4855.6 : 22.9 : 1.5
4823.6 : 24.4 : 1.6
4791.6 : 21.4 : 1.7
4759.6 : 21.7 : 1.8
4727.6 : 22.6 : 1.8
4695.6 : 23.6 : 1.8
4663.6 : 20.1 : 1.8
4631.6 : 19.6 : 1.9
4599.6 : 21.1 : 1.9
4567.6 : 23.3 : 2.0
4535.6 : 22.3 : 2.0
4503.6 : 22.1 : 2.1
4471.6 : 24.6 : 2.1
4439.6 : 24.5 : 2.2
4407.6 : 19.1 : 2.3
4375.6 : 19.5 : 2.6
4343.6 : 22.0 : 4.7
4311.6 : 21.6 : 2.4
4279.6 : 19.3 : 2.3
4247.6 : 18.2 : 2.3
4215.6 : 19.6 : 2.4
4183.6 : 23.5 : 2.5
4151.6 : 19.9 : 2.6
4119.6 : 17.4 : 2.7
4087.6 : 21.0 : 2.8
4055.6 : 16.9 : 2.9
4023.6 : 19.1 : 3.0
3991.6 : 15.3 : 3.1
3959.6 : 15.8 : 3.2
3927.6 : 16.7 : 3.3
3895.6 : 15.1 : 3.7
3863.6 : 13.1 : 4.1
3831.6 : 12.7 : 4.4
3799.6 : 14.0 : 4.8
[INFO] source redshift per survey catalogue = 0.000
